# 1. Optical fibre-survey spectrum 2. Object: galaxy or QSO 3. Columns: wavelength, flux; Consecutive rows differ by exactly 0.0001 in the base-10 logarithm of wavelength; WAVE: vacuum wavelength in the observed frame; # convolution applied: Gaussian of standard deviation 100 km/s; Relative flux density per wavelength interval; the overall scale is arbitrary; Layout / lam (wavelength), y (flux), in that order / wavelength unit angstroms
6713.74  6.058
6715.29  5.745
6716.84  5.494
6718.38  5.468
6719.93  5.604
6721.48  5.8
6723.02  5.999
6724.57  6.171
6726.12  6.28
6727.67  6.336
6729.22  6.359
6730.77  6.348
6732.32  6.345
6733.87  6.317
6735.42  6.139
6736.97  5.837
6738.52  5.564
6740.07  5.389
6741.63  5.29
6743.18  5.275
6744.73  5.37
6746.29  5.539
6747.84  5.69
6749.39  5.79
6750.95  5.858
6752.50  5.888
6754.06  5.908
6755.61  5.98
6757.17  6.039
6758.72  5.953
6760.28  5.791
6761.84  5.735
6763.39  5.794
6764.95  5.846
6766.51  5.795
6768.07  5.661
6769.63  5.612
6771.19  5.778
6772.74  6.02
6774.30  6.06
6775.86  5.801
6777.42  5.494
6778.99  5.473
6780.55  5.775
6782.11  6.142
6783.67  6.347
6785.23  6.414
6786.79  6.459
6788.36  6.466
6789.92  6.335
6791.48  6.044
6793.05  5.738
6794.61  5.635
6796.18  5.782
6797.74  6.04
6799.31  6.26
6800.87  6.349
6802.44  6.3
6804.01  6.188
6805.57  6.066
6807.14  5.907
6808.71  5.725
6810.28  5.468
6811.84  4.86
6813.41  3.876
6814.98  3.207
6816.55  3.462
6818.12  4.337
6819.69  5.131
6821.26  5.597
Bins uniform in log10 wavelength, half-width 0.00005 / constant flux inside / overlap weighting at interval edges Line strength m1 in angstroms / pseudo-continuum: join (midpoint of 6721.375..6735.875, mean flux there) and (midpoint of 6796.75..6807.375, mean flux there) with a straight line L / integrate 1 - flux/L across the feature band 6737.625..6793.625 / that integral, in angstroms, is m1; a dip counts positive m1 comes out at 3.3 angstroms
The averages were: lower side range 6.23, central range 5.84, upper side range 6.17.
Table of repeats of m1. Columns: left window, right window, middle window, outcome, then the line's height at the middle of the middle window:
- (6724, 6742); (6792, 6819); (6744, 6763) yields 0.2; 5.85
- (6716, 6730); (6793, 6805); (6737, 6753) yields 1.1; 5.98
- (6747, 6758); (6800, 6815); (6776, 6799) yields -1.5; 5.65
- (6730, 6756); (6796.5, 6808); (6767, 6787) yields 0.3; 5.99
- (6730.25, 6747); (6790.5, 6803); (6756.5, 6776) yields 0.1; 5.88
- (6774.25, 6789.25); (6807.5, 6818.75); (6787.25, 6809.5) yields -3.7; 5.21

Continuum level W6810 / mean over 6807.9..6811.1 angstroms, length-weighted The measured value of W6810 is 5.6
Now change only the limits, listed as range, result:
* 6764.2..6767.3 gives 5.81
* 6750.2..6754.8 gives 5.88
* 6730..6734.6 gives 6.34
